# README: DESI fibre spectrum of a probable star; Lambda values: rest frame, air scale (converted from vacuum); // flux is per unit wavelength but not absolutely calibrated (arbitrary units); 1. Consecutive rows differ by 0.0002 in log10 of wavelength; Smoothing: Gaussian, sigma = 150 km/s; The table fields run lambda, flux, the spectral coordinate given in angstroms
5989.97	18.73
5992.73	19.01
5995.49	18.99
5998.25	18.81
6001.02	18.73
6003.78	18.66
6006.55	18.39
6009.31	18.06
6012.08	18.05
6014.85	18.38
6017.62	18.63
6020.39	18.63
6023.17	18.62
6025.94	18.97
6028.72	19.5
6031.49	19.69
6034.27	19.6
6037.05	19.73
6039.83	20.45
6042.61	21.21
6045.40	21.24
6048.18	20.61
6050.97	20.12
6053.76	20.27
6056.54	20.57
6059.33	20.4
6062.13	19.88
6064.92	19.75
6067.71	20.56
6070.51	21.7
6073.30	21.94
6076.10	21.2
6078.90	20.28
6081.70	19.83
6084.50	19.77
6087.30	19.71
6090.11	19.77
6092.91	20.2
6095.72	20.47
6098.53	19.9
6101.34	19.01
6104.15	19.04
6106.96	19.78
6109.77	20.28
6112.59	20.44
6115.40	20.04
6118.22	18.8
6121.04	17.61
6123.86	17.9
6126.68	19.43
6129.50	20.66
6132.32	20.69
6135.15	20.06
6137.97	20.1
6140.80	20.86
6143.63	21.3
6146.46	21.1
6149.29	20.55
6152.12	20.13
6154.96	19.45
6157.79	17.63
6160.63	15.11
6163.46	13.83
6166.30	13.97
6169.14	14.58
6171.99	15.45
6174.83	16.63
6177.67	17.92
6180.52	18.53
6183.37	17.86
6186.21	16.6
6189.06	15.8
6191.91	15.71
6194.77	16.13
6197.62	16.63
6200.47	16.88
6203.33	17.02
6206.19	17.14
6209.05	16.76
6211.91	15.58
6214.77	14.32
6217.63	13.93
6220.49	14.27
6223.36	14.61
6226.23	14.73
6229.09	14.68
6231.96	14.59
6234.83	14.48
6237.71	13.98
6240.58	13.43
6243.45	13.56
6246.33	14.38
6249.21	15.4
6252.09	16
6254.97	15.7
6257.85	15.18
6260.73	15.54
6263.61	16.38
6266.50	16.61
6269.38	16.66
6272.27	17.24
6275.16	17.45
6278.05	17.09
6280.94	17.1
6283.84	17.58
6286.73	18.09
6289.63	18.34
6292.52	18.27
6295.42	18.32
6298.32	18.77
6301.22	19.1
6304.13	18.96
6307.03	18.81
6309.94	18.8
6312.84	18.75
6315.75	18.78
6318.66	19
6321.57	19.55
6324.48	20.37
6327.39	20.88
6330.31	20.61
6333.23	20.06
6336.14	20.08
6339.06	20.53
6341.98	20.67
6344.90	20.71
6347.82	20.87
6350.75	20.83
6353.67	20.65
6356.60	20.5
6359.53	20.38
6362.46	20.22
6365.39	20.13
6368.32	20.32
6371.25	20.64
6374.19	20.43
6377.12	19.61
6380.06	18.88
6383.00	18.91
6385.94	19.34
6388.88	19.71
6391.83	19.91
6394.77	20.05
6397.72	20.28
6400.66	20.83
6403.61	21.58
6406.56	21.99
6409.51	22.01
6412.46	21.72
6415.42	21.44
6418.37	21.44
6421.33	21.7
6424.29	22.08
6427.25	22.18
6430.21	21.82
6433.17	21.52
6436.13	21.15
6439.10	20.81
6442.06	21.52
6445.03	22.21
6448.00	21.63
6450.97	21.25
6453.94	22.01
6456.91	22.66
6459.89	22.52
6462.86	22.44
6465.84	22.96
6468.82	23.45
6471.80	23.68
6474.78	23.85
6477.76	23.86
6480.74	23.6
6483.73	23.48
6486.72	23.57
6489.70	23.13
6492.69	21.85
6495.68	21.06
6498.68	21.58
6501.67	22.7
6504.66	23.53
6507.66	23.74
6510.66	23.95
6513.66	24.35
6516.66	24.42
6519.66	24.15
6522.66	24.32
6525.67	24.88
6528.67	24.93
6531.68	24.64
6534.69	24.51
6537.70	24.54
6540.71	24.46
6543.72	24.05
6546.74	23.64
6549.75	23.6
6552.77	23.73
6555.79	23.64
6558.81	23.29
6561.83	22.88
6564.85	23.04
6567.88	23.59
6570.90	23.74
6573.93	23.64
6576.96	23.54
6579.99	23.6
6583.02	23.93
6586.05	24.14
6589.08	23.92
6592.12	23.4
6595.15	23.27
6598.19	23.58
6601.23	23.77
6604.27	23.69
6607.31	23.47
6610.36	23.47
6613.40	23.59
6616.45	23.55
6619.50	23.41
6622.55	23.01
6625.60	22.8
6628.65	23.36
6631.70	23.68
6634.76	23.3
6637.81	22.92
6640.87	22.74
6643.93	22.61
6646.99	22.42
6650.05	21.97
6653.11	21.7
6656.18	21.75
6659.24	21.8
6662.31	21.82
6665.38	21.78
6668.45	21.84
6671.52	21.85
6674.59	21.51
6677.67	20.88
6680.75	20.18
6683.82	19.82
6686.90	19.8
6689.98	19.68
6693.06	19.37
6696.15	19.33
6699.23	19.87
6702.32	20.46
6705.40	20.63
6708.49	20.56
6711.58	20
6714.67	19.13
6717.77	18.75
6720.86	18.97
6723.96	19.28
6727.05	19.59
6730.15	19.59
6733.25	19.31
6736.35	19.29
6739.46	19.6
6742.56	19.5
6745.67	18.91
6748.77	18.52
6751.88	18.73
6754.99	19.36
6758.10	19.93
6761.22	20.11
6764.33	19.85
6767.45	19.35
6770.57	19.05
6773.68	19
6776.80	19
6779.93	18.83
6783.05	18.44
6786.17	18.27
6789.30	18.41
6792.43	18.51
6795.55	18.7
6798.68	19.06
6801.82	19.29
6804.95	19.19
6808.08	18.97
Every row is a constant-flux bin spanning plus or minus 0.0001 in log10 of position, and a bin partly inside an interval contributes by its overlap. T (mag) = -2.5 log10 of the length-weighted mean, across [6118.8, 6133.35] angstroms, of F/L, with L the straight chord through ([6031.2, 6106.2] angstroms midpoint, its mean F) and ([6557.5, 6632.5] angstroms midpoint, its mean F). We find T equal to 0.08 mag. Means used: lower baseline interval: 20.3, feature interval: 19.2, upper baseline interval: 23.5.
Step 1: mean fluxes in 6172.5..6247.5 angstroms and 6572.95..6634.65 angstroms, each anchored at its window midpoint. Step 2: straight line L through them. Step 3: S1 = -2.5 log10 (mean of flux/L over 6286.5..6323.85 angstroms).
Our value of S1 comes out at -0.08 mag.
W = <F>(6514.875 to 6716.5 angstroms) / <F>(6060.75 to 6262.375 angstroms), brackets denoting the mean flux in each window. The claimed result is 1.28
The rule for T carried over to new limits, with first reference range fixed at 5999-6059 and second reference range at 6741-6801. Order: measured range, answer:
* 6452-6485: -0.20 mag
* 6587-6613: -0.23 mag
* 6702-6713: -0.07 mag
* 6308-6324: 0.01 mag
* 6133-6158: -0.05 mag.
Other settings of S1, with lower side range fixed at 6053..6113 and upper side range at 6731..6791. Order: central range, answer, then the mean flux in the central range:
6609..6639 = -0.20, 23.3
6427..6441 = -0.09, 21.4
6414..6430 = -0.11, 21.8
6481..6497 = -0.16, 22.7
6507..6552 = -0.24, 24.3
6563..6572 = -0.20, 23.4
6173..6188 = 0.15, 17.4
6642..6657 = -0.15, 22.1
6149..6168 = 0.18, 17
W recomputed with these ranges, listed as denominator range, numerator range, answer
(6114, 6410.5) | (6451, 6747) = 1.24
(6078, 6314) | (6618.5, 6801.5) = 1.16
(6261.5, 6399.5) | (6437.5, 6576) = 1.21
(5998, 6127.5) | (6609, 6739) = 1.08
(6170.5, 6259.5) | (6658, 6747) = 1.29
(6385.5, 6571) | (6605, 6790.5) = 0.91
